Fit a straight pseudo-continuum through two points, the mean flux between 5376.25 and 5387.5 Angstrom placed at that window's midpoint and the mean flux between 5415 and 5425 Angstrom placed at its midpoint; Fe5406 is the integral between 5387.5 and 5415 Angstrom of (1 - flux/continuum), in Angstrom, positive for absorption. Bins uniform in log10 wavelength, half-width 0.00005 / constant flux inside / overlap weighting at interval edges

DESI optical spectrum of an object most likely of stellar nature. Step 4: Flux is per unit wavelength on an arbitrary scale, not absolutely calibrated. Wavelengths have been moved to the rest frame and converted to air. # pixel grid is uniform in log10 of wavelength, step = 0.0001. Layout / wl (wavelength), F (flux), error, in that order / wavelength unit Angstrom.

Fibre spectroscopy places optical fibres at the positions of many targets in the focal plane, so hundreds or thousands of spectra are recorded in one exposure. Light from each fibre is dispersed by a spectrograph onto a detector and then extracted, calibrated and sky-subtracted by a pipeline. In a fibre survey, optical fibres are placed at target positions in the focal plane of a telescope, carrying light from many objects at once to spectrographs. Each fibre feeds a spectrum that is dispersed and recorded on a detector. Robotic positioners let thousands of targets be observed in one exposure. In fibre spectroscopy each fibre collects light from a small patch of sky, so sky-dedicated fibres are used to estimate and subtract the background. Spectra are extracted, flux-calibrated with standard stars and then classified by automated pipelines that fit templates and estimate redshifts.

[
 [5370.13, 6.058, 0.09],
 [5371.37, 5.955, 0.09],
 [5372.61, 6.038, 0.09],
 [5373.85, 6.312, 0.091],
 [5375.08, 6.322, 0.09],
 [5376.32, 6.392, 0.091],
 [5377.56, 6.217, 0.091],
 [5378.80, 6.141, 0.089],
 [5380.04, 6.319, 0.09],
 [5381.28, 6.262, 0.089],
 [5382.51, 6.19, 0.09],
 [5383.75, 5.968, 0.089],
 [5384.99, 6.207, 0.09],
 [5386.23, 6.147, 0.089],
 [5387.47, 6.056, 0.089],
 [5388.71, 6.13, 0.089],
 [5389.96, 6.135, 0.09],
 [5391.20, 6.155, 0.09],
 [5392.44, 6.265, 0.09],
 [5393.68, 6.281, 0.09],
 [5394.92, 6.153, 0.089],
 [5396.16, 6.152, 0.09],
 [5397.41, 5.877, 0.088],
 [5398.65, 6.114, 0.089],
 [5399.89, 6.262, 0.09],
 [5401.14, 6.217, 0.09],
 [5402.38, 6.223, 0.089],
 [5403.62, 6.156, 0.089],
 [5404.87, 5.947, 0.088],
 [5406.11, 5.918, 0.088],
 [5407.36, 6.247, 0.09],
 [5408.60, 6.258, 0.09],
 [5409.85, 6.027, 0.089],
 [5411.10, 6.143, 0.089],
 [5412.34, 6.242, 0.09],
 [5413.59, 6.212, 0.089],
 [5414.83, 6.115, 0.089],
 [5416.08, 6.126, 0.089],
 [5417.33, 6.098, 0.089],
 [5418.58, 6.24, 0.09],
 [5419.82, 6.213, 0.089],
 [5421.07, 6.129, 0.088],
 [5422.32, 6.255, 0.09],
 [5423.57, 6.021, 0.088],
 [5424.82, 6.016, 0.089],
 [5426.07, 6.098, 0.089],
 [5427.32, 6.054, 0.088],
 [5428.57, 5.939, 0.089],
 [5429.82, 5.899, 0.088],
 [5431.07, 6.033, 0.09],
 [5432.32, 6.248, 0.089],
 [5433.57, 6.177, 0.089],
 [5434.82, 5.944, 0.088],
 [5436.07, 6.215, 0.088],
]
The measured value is 0.1 Angstrom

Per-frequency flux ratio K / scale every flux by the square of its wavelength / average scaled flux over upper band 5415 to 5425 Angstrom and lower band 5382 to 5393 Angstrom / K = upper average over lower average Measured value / 1.01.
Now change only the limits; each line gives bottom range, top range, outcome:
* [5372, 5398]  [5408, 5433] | 1.00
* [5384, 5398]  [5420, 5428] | 1.01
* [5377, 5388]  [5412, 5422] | 1.01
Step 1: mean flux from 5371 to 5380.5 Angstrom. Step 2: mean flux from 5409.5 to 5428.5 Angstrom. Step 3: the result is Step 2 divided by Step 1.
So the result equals 1.0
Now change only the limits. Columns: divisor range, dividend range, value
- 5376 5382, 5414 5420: 0.98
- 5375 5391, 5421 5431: 0.98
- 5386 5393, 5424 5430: 0.98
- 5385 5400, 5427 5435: 0.98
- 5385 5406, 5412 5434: 1.00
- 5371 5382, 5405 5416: 0.99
